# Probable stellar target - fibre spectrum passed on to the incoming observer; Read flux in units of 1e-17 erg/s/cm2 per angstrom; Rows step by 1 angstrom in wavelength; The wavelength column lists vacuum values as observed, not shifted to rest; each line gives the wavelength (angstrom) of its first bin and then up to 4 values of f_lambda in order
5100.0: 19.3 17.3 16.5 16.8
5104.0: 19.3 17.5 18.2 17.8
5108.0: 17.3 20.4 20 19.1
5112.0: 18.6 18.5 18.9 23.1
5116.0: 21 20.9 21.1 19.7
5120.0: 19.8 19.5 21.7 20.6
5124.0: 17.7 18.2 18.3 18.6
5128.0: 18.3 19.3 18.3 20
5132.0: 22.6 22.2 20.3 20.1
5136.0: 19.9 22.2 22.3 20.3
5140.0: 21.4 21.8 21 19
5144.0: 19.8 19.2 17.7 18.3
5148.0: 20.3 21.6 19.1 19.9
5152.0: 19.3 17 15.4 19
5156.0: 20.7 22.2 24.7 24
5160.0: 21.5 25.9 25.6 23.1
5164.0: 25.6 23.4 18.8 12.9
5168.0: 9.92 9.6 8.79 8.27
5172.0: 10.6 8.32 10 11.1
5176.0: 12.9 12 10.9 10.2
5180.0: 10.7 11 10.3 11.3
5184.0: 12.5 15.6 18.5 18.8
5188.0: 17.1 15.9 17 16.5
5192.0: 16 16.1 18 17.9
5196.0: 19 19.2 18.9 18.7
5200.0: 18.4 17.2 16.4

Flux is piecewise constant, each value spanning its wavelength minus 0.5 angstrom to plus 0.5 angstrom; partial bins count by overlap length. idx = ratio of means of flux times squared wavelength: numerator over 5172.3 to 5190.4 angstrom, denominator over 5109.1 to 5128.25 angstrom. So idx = 0.7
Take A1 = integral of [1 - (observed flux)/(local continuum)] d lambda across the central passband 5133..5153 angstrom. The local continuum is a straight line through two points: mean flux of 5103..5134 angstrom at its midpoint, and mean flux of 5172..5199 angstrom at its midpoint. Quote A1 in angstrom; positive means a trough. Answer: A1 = -2.81 angstrom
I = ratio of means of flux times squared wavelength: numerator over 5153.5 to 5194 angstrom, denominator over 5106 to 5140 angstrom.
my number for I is 0.81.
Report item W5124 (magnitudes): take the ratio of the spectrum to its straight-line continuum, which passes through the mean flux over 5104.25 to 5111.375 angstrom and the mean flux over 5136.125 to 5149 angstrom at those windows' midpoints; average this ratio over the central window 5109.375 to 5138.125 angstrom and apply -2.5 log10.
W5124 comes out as -0.03 mag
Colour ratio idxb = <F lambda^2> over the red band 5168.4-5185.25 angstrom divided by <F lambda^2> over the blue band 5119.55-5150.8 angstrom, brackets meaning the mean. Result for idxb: 0.55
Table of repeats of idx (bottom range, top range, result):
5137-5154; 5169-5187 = 0.59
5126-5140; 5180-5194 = 0.76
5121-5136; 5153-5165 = 1.15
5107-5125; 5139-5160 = 1.03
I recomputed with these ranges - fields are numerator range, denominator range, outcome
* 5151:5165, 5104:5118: 1.15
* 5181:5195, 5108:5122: 0.80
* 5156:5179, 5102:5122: 0.86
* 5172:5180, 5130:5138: 0.52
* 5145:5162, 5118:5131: 1.08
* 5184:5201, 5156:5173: 0.97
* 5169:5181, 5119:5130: 0.55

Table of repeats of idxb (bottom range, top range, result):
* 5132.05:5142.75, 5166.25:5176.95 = 0.50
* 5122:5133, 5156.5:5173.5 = 0.93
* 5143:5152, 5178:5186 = 0.63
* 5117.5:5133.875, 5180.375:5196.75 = 0.82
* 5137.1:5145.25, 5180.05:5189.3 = 0.70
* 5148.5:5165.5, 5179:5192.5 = 0.68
